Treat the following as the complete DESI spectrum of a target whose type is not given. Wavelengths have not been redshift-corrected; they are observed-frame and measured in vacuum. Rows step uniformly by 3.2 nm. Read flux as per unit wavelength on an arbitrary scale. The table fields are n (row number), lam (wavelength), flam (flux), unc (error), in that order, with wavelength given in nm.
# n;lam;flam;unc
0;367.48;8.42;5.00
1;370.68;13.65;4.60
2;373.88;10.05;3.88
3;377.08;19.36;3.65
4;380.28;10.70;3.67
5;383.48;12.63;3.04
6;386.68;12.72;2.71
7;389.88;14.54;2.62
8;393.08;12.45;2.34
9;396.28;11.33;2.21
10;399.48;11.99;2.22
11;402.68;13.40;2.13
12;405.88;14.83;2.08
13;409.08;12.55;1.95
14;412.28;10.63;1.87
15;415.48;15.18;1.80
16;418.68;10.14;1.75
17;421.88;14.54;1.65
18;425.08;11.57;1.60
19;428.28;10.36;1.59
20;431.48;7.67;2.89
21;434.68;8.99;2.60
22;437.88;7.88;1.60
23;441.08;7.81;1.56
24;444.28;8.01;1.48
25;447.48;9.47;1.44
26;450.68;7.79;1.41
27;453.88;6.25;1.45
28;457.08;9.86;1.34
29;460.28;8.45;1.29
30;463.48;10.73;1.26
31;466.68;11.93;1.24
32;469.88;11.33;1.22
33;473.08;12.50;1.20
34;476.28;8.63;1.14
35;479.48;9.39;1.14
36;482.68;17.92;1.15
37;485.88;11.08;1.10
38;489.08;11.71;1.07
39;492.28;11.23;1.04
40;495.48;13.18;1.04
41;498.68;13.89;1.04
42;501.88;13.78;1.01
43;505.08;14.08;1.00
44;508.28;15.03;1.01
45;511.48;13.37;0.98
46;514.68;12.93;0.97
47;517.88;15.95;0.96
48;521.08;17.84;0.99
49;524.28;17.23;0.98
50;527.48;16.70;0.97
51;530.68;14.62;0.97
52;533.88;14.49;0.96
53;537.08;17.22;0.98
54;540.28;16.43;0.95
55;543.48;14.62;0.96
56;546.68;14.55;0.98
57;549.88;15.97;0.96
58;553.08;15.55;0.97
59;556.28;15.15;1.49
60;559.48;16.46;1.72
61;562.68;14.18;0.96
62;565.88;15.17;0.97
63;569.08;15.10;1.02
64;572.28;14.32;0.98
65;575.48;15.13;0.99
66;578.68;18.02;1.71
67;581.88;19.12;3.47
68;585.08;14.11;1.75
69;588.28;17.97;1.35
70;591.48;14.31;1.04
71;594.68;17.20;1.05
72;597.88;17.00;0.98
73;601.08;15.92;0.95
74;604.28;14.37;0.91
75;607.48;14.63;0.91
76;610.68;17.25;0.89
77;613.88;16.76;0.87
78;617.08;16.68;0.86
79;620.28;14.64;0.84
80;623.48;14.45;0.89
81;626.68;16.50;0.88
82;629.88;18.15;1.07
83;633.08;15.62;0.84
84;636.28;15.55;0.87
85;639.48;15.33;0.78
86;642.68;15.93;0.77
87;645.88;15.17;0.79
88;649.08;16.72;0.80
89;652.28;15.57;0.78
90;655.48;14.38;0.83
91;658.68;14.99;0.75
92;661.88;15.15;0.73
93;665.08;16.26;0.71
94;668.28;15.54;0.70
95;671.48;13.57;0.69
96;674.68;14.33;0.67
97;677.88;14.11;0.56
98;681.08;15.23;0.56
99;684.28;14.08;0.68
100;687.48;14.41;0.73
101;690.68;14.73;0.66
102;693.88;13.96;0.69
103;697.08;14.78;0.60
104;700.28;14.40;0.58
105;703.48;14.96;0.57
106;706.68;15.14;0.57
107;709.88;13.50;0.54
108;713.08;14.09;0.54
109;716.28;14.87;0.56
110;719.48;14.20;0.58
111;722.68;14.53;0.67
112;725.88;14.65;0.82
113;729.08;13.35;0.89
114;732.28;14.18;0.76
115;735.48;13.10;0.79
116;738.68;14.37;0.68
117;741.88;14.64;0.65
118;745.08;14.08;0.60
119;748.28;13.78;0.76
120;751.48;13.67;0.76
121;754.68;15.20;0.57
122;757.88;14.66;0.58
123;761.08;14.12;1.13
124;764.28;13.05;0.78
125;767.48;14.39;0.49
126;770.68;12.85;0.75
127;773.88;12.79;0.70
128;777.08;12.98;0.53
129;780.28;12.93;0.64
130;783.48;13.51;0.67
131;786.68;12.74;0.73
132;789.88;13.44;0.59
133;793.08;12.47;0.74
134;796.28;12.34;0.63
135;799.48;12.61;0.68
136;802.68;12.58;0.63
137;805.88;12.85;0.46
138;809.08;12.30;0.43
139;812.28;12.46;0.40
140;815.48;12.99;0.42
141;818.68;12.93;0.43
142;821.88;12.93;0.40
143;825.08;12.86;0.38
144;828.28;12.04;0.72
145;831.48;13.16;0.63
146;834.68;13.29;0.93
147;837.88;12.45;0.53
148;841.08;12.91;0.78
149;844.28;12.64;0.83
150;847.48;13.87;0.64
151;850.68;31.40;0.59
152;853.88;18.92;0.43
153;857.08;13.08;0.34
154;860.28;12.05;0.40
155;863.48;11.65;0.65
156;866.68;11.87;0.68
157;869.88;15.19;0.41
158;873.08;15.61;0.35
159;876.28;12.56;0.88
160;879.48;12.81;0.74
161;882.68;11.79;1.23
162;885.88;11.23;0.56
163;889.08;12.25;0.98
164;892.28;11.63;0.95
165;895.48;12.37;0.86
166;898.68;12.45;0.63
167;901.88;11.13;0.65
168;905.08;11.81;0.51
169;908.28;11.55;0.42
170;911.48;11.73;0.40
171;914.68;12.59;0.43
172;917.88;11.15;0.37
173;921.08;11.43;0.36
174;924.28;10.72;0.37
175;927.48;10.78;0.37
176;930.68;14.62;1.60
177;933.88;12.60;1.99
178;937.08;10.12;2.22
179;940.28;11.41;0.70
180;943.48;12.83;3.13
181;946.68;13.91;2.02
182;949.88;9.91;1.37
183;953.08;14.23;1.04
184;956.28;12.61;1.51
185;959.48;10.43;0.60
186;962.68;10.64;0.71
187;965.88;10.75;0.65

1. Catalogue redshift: 0.296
